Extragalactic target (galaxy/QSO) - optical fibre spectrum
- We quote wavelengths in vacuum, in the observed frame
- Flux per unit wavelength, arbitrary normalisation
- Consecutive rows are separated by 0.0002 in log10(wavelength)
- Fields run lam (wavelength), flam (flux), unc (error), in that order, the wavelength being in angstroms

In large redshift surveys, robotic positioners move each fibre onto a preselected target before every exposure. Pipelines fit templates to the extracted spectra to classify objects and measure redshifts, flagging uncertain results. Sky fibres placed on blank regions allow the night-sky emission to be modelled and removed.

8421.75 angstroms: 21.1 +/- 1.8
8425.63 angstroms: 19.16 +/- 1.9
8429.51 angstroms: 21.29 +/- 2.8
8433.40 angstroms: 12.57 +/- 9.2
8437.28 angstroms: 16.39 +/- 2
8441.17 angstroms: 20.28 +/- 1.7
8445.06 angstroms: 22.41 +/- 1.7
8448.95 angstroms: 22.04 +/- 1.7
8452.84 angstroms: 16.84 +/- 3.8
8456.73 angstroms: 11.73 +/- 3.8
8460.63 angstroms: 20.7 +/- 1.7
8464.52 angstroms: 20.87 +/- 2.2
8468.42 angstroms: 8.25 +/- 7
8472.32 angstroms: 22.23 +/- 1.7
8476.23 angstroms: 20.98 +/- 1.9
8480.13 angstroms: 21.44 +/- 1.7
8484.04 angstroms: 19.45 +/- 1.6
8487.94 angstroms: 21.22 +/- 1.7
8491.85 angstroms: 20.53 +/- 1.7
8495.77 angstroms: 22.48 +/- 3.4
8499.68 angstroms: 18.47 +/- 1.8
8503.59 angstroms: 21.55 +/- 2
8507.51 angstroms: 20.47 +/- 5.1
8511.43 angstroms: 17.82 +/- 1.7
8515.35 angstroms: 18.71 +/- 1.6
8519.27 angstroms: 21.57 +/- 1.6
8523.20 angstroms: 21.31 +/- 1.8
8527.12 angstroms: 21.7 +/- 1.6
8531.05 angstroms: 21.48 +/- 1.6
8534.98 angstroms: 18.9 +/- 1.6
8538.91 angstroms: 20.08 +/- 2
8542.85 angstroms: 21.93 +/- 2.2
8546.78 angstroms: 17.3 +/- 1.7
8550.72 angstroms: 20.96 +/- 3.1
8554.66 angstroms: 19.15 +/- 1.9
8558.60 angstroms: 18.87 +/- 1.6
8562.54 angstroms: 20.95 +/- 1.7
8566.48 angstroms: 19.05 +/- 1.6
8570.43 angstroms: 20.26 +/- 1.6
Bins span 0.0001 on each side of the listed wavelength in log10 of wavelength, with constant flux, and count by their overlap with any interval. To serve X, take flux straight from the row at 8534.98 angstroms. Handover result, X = 18.9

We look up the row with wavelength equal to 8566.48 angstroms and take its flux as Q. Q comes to 19.05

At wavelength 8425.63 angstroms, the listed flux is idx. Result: 19.16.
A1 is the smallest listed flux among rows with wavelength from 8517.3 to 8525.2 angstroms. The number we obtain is 21.31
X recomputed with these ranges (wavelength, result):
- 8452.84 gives 16.84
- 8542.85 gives 21.93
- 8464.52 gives 20.87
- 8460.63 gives 20.7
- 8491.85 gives 20.53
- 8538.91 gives 20.08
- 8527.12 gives 21.7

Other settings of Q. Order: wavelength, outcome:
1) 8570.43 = 20.26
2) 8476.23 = 20.98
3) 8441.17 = 20.28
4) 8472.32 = 22.23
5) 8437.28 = 16.39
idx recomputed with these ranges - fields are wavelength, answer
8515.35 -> 18.71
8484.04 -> 19.45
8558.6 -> 18.87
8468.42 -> 8.25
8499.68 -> 18.47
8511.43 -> 17.82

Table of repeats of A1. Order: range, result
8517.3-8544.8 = 18.9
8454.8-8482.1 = 8.25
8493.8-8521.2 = 17.82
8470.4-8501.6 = 18.47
